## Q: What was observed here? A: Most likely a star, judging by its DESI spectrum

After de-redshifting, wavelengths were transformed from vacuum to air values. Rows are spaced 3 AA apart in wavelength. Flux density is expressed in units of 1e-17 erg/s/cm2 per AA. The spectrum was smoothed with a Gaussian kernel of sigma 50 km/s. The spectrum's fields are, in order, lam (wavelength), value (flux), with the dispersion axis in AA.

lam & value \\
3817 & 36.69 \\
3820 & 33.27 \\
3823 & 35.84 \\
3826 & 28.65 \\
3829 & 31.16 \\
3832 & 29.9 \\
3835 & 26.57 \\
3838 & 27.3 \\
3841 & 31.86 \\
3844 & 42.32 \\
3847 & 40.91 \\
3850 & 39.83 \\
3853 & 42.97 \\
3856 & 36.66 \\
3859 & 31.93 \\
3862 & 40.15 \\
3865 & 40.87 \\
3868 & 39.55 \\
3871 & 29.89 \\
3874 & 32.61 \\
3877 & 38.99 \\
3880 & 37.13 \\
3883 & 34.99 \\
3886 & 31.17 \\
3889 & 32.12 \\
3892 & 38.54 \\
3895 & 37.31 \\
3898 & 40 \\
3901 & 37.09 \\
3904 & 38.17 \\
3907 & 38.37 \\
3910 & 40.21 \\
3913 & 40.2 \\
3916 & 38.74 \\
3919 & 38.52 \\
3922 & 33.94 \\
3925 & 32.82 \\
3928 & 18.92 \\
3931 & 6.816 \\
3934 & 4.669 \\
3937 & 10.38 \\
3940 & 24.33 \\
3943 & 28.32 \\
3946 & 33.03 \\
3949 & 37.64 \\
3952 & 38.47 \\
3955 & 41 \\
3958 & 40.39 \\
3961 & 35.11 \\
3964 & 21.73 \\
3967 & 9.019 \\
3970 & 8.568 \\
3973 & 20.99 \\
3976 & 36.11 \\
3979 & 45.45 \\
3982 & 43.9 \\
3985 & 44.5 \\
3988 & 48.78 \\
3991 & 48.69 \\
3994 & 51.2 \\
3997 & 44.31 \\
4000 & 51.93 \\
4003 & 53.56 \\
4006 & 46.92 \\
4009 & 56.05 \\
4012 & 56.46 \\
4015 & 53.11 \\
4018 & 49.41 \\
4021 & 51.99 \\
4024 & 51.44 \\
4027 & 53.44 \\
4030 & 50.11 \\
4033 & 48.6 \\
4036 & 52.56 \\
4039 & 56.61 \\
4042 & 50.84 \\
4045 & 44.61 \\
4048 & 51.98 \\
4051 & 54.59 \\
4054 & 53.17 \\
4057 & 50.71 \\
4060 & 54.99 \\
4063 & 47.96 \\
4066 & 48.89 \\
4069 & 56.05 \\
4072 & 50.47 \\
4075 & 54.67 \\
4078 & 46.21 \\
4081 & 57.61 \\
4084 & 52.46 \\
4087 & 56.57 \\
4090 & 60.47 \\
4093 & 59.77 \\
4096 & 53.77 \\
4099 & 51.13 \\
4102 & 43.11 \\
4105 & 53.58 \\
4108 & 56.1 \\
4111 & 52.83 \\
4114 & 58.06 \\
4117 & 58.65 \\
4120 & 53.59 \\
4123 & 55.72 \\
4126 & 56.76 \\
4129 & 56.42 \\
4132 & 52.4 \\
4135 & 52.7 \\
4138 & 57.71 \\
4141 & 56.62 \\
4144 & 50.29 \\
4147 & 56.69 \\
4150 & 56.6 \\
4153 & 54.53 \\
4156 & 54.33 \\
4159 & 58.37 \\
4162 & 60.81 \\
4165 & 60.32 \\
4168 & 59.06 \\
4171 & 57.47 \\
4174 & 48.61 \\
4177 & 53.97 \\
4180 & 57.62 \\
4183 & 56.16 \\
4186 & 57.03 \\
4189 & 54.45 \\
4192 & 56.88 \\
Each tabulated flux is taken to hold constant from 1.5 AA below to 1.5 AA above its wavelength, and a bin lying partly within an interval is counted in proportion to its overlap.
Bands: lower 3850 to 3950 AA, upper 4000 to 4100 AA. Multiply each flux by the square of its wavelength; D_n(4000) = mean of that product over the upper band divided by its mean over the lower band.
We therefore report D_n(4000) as 1.72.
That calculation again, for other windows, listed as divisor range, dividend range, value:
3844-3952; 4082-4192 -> 1.87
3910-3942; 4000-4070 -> 2.14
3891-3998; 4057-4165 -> 1.79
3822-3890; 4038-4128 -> 1.71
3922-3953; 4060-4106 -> 2.39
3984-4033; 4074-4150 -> 1.13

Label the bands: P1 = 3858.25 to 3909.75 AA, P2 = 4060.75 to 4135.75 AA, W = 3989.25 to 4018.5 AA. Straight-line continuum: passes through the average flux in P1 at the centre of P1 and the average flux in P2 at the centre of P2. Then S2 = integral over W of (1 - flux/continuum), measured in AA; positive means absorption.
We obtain -3.1 AA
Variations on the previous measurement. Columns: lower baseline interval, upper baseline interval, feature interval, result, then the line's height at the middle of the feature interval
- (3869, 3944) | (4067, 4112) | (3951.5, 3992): 5.4 AA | 39.3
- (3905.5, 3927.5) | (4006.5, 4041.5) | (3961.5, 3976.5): 8.5 AA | 44.4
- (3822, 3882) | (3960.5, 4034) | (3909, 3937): 8.5 AA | 39.2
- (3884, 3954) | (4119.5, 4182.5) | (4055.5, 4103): -4.6 AA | 48.2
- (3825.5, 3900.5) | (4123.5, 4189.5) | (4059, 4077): -0.8 AA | 49.7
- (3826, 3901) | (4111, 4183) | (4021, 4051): -2.2 AA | 47.9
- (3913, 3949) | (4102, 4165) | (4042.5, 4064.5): -3.7 AA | 43.7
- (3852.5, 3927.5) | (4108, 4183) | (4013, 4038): -2.5 AA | 46.8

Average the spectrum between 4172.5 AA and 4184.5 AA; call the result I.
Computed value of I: 54.1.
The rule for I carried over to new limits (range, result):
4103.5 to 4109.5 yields 54.8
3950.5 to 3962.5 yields 38.7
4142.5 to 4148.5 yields 53.5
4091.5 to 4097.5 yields 56.8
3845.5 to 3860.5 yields 38.5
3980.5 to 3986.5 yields 44.2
